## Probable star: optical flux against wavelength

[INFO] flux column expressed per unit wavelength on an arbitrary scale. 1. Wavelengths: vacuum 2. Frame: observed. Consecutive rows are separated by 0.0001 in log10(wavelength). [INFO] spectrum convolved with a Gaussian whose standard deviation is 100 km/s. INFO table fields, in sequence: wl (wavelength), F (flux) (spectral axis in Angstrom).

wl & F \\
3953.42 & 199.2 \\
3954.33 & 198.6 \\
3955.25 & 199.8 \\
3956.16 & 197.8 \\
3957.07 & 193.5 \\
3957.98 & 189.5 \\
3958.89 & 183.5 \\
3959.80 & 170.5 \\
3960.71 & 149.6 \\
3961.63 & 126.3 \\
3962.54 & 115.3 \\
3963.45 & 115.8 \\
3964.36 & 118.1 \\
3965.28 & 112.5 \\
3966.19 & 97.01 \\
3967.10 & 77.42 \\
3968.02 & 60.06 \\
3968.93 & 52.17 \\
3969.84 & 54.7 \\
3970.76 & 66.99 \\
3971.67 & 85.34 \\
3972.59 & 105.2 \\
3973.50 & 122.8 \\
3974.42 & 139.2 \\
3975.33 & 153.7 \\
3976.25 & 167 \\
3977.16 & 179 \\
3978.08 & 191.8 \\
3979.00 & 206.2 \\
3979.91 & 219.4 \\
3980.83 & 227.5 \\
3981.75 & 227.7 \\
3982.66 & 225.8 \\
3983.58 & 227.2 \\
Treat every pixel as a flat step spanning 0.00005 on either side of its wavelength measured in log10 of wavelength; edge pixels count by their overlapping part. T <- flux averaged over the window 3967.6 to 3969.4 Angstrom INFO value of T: 56.3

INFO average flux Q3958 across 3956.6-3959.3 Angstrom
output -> 189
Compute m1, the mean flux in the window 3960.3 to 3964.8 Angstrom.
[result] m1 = 125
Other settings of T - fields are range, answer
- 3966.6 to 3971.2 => 62.6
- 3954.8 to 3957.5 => 197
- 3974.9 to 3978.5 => 173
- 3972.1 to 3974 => 114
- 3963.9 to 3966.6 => 109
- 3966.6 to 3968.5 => 69.2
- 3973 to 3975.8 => 138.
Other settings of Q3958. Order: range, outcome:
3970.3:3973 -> 85.4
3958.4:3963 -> 149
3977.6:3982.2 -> 214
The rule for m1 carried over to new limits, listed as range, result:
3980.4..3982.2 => 227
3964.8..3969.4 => 79.9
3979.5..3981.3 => 223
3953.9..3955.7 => 198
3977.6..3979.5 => 199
